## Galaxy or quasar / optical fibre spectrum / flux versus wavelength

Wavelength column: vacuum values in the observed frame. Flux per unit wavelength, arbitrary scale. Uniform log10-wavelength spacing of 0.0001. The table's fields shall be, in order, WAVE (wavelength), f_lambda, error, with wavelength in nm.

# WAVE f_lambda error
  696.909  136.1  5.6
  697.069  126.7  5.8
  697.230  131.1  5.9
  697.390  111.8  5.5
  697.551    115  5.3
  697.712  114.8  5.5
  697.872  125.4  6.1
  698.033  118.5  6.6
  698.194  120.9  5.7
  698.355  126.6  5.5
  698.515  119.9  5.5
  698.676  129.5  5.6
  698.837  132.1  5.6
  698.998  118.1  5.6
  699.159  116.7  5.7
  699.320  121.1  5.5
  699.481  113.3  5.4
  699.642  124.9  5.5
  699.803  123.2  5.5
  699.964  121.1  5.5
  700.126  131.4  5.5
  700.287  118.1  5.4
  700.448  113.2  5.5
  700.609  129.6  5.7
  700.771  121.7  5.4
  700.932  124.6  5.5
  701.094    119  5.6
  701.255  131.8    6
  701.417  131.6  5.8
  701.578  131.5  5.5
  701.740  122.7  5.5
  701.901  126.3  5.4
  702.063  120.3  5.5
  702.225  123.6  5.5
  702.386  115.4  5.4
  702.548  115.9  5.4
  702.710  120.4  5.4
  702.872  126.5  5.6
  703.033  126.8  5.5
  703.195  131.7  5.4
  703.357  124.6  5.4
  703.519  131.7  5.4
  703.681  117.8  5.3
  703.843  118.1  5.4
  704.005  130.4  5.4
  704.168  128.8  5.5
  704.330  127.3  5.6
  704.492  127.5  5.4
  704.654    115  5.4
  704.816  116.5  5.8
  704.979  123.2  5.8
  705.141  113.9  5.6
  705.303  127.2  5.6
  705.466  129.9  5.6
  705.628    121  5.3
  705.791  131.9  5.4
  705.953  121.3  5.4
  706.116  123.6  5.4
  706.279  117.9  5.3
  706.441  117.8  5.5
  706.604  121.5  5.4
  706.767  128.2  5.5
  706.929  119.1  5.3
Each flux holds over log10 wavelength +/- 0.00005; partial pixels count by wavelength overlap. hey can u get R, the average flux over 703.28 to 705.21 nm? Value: 123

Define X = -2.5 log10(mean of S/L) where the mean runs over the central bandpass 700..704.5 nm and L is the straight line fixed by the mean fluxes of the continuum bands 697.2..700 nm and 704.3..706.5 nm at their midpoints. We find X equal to -0.02 mag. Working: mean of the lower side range 121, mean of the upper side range 122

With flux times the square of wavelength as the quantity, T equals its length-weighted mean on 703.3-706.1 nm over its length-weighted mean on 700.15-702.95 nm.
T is 1.01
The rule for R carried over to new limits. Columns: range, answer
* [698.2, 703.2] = 123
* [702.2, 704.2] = 124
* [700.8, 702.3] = 126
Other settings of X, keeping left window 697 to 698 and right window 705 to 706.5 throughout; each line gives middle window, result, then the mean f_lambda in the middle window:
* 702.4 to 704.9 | -0.01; 124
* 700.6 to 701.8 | -0.04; 126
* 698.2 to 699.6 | -0.01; 122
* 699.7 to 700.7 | -0.01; 123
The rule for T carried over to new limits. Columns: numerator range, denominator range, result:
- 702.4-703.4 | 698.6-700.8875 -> 1.02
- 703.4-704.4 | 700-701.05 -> 1.03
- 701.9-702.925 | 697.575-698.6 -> 1.01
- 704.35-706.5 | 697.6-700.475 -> 1.02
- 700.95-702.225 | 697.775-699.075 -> 1.03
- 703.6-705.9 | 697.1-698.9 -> 1.03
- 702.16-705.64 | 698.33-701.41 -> 1.01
